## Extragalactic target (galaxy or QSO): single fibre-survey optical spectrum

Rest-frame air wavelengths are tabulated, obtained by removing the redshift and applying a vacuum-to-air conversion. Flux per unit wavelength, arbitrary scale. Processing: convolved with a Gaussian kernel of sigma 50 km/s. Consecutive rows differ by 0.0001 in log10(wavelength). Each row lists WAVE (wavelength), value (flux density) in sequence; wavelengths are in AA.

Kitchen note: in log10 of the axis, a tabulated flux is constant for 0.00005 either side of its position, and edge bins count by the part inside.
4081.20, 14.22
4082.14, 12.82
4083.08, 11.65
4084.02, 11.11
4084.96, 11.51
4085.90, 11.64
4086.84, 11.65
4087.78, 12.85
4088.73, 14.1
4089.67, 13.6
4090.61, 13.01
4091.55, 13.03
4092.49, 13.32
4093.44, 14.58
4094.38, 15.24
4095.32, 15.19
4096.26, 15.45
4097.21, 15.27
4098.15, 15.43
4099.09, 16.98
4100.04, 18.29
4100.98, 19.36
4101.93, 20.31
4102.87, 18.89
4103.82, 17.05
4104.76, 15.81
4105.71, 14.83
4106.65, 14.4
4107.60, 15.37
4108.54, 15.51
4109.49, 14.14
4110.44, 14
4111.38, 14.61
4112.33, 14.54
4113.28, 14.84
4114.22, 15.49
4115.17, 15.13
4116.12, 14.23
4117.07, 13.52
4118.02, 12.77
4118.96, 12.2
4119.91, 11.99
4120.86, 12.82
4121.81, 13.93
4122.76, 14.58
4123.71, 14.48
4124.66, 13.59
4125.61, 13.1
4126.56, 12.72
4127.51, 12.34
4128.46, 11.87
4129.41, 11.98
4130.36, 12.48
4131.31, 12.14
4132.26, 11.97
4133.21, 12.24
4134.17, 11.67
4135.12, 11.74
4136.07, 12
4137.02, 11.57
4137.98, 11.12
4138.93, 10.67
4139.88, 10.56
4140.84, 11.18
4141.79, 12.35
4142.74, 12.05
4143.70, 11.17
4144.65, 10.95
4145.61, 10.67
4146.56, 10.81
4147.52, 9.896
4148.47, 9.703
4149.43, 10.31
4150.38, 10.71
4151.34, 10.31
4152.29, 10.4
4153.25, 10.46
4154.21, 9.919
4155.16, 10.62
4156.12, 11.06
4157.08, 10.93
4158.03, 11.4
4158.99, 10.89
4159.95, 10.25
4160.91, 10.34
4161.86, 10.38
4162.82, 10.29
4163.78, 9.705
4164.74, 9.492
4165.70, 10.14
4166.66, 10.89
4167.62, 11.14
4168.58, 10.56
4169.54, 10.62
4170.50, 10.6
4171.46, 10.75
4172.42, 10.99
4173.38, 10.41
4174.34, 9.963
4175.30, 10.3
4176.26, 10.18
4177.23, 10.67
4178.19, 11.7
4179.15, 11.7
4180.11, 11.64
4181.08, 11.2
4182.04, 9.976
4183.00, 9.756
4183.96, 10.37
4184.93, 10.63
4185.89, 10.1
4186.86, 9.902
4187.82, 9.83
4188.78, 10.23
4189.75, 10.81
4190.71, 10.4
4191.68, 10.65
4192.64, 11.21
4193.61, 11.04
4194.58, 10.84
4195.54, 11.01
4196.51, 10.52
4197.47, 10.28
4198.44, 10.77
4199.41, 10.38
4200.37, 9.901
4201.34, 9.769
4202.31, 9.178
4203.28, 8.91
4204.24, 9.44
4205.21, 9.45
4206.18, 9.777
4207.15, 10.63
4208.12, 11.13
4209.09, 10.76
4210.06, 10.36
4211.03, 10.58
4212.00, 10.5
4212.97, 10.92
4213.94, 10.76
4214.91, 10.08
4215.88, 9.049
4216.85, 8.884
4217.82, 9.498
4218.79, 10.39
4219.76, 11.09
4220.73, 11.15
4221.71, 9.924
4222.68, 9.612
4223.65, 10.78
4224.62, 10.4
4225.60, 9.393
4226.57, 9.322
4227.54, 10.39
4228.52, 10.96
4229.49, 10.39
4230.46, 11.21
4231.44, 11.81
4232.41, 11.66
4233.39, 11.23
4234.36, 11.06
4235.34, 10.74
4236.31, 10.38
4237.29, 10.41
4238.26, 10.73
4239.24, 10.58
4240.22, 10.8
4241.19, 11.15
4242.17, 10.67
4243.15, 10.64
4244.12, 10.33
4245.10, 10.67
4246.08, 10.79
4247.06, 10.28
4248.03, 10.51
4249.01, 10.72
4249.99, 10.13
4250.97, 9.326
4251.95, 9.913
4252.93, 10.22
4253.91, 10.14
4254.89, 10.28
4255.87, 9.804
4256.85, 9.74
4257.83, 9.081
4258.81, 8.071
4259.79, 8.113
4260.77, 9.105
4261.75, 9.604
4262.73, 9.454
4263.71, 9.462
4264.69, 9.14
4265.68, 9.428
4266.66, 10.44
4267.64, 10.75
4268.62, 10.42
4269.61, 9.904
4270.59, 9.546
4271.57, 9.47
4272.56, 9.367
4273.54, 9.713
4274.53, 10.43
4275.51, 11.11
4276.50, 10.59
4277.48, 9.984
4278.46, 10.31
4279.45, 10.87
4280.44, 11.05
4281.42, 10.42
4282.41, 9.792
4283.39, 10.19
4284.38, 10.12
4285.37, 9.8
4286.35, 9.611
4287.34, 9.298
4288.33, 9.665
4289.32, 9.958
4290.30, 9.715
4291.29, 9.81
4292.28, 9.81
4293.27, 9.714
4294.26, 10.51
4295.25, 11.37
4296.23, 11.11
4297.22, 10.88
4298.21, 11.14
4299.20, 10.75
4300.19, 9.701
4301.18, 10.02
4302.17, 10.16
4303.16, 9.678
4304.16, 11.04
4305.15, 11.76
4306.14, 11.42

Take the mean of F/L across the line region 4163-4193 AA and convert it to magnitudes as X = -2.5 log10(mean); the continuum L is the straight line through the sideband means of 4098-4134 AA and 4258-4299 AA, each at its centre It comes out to 0.21 mag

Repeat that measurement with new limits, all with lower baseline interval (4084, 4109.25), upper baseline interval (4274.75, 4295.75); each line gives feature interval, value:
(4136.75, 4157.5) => 0.26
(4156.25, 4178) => 0.25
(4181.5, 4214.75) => 0.20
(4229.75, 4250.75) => 0.06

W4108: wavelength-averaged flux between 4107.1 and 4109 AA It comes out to 15.4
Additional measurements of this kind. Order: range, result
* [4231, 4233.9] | 11.6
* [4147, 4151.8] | 10.2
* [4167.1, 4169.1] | 10.8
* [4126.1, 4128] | 12.5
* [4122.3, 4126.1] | 13.9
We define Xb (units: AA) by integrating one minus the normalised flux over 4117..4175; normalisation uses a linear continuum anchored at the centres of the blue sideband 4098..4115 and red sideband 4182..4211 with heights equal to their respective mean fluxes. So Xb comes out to 9.5 AA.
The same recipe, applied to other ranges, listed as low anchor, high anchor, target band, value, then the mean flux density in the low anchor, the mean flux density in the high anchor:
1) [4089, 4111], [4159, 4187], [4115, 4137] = 1.6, 15.6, 10.5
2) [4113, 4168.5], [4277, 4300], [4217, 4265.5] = 2.2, 11.7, 10.3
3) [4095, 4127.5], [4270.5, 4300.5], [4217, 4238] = 2.2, 15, 10.2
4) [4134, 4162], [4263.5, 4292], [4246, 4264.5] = 0.9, 10.9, 10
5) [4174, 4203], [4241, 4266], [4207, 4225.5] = -0.2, 10.5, 9.86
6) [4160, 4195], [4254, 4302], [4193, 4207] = 0.4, 10.5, 9.98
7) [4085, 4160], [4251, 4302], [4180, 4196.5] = 1.7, 13.1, 9.98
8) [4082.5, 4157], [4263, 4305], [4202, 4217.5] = 2.0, 13.1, 10.2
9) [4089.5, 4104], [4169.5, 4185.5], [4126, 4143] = 2.1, 16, 10.7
